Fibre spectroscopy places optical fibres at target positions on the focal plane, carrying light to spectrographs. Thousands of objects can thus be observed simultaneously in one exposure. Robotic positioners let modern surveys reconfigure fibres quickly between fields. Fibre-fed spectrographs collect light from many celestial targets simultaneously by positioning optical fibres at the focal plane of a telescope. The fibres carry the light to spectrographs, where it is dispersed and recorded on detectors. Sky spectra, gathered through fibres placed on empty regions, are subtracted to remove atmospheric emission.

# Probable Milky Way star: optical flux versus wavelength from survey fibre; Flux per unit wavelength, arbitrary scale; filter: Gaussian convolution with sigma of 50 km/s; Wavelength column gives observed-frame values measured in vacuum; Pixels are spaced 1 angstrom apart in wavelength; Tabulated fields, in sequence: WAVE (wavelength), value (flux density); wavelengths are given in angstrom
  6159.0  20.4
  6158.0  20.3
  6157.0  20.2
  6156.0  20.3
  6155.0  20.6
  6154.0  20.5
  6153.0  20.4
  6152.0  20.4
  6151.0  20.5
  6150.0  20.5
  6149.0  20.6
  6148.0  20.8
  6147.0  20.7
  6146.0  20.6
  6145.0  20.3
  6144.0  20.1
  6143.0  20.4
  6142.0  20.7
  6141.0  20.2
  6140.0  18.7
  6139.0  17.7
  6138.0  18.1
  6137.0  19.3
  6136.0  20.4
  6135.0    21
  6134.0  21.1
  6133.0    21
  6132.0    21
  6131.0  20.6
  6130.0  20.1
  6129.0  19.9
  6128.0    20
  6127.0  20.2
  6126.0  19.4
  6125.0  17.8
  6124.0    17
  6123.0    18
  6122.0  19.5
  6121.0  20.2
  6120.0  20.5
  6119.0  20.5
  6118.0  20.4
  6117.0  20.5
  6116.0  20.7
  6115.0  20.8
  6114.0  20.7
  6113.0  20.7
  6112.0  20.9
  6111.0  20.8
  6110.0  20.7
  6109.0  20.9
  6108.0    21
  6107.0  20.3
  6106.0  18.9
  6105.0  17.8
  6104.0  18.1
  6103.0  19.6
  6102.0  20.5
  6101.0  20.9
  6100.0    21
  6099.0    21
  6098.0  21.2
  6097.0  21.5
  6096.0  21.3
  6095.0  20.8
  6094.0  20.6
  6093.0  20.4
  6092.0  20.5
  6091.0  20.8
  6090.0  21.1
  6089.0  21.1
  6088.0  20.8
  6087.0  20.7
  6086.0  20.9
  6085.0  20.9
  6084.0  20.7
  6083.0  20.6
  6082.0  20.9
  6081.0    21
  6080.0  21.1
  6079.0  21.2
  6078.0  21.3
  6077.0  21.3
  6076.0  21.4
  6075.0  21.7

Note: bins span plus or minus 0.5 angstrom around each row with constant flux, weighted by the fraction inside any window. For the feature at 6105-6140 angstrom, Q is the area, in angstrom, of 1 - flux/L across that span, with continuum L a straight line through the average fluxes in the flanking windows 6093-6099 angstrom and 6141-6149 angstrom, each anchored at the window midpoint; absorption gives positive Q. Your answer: 1.30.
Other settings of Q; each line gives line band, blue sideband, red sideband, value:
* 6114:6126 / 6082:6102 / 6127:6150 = 0.5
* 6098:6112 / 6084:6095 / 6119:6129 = -0.1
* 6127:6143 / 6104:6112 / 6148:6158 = 0.2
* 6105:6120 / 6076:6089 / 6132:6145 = 0.0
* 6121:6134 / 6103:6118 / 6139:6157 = 0.4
